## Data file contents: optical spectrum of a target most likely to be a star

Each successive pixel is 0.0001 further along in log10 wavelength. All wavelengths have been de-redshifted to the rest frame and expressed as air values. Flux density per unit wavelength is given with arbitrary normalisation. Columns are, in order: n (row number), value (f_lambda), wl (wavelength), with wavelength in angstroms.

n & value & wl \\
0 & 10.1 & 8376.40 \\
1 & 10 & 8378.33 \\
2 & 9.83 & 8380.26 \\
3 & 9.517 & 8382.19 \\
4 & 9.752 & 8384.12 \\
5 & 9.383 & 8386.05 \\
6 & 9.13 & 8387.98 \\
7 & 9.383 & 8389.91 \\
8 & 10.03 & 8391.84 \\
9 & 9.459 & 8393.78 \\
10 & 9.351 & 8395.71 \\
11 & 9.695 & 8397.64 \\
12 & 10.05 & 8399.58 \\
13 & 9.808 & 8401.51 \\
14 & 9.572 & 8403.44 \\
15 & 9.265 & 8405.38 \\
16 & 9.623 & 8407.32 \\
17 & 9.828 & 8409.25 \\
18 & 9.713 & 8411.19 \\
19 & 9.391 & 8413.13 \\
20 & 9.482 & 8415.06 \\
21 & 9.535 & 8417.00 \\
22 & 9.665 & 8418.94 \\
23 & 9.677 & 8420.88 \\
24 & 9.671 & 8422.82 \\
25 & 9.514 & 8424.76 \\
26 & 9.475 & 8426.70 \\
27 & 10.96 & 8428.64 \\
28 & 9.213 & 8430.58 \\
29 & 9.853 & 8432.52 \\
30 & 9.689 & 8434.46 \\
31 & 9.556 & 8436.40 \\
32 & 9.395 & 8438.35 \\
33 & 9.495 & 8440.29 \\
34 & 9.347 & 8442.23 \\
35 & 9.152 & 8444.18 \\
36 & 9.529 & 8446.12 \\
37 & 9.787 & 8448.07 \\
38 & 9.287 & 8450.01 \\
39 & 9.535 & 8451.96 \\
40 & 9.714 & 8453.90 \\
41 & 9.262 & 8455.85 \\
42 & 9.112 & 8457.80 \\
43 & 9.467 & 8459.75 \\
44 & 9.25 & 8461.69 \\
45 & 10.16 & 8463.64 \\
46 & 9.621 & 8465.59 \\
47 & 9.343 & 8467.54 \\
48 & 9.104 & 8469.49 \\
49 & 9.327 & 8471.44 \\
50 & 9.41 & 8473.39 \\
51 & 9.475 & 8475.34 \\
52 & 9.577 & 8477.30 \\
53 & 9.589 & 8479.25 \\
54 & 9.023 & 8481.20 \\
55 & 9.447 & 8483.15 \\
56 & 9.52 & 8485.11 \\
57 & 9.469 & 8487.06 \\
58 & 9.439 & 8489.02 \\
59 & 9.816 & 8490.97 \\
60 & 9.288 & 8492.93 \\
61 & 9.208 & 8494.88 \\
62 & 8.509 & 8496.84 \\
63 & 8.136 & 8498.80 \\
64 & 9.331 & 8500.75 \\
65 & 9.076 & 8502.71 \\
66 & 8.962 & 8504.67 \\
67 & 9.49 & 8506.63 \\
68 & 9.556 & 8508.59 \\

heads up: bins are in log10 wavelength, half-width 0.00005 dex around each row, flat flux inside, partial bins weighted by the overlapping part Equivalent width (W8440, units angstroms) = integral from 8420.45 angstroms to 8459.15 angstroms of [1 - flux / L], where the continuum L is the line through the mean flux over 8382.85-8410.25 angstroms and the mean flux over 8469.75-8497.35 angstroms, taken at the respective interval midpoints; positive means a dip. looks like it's -0.3 angstroms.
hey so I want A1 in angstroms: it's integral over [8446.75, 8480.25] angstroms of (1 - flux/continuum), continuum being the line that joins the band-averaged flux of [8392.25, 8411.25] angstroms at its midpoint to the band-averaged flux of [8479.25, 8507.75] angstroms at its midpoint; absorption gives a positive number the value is -0.4 angstroms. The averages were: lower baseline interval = 9.64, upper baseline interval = 9.21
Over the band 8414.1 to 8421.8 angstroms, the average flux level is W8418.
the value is 9.58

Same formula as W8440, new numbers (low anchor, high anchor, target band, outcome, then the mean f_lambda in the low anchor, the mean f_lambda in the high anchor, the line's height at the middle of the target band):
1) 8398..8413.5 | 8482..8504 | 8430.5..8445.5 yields 0.02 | 9.66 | 9.2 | 9.49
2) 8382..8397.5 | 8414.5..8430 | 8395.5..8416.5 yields 0.00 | 9.51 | 9.74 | 9.63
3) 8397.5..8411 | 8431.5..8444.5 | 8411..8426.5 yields 0.07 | 9.69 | 9.51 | 9.61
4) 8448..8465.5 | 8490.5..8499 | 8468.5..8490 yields -0.43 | 9.5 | 9.01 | 9.21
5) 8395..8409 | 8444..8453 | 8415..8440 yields -0.29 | 9.64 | 9.49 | 9.56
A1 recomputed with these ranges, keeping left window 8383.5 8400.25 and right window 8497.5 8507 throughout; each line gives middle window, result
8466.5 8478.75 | -0.4 angstroms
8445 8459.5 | -0.4 angstroms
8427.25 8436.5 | -0.5 angstroms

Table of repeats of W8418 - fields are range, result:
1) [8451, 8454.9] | 9.63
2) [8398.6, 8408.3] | 9.66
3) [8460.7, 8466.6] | 9.68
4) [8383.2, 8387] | 9.57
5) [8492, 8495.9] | 9.25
